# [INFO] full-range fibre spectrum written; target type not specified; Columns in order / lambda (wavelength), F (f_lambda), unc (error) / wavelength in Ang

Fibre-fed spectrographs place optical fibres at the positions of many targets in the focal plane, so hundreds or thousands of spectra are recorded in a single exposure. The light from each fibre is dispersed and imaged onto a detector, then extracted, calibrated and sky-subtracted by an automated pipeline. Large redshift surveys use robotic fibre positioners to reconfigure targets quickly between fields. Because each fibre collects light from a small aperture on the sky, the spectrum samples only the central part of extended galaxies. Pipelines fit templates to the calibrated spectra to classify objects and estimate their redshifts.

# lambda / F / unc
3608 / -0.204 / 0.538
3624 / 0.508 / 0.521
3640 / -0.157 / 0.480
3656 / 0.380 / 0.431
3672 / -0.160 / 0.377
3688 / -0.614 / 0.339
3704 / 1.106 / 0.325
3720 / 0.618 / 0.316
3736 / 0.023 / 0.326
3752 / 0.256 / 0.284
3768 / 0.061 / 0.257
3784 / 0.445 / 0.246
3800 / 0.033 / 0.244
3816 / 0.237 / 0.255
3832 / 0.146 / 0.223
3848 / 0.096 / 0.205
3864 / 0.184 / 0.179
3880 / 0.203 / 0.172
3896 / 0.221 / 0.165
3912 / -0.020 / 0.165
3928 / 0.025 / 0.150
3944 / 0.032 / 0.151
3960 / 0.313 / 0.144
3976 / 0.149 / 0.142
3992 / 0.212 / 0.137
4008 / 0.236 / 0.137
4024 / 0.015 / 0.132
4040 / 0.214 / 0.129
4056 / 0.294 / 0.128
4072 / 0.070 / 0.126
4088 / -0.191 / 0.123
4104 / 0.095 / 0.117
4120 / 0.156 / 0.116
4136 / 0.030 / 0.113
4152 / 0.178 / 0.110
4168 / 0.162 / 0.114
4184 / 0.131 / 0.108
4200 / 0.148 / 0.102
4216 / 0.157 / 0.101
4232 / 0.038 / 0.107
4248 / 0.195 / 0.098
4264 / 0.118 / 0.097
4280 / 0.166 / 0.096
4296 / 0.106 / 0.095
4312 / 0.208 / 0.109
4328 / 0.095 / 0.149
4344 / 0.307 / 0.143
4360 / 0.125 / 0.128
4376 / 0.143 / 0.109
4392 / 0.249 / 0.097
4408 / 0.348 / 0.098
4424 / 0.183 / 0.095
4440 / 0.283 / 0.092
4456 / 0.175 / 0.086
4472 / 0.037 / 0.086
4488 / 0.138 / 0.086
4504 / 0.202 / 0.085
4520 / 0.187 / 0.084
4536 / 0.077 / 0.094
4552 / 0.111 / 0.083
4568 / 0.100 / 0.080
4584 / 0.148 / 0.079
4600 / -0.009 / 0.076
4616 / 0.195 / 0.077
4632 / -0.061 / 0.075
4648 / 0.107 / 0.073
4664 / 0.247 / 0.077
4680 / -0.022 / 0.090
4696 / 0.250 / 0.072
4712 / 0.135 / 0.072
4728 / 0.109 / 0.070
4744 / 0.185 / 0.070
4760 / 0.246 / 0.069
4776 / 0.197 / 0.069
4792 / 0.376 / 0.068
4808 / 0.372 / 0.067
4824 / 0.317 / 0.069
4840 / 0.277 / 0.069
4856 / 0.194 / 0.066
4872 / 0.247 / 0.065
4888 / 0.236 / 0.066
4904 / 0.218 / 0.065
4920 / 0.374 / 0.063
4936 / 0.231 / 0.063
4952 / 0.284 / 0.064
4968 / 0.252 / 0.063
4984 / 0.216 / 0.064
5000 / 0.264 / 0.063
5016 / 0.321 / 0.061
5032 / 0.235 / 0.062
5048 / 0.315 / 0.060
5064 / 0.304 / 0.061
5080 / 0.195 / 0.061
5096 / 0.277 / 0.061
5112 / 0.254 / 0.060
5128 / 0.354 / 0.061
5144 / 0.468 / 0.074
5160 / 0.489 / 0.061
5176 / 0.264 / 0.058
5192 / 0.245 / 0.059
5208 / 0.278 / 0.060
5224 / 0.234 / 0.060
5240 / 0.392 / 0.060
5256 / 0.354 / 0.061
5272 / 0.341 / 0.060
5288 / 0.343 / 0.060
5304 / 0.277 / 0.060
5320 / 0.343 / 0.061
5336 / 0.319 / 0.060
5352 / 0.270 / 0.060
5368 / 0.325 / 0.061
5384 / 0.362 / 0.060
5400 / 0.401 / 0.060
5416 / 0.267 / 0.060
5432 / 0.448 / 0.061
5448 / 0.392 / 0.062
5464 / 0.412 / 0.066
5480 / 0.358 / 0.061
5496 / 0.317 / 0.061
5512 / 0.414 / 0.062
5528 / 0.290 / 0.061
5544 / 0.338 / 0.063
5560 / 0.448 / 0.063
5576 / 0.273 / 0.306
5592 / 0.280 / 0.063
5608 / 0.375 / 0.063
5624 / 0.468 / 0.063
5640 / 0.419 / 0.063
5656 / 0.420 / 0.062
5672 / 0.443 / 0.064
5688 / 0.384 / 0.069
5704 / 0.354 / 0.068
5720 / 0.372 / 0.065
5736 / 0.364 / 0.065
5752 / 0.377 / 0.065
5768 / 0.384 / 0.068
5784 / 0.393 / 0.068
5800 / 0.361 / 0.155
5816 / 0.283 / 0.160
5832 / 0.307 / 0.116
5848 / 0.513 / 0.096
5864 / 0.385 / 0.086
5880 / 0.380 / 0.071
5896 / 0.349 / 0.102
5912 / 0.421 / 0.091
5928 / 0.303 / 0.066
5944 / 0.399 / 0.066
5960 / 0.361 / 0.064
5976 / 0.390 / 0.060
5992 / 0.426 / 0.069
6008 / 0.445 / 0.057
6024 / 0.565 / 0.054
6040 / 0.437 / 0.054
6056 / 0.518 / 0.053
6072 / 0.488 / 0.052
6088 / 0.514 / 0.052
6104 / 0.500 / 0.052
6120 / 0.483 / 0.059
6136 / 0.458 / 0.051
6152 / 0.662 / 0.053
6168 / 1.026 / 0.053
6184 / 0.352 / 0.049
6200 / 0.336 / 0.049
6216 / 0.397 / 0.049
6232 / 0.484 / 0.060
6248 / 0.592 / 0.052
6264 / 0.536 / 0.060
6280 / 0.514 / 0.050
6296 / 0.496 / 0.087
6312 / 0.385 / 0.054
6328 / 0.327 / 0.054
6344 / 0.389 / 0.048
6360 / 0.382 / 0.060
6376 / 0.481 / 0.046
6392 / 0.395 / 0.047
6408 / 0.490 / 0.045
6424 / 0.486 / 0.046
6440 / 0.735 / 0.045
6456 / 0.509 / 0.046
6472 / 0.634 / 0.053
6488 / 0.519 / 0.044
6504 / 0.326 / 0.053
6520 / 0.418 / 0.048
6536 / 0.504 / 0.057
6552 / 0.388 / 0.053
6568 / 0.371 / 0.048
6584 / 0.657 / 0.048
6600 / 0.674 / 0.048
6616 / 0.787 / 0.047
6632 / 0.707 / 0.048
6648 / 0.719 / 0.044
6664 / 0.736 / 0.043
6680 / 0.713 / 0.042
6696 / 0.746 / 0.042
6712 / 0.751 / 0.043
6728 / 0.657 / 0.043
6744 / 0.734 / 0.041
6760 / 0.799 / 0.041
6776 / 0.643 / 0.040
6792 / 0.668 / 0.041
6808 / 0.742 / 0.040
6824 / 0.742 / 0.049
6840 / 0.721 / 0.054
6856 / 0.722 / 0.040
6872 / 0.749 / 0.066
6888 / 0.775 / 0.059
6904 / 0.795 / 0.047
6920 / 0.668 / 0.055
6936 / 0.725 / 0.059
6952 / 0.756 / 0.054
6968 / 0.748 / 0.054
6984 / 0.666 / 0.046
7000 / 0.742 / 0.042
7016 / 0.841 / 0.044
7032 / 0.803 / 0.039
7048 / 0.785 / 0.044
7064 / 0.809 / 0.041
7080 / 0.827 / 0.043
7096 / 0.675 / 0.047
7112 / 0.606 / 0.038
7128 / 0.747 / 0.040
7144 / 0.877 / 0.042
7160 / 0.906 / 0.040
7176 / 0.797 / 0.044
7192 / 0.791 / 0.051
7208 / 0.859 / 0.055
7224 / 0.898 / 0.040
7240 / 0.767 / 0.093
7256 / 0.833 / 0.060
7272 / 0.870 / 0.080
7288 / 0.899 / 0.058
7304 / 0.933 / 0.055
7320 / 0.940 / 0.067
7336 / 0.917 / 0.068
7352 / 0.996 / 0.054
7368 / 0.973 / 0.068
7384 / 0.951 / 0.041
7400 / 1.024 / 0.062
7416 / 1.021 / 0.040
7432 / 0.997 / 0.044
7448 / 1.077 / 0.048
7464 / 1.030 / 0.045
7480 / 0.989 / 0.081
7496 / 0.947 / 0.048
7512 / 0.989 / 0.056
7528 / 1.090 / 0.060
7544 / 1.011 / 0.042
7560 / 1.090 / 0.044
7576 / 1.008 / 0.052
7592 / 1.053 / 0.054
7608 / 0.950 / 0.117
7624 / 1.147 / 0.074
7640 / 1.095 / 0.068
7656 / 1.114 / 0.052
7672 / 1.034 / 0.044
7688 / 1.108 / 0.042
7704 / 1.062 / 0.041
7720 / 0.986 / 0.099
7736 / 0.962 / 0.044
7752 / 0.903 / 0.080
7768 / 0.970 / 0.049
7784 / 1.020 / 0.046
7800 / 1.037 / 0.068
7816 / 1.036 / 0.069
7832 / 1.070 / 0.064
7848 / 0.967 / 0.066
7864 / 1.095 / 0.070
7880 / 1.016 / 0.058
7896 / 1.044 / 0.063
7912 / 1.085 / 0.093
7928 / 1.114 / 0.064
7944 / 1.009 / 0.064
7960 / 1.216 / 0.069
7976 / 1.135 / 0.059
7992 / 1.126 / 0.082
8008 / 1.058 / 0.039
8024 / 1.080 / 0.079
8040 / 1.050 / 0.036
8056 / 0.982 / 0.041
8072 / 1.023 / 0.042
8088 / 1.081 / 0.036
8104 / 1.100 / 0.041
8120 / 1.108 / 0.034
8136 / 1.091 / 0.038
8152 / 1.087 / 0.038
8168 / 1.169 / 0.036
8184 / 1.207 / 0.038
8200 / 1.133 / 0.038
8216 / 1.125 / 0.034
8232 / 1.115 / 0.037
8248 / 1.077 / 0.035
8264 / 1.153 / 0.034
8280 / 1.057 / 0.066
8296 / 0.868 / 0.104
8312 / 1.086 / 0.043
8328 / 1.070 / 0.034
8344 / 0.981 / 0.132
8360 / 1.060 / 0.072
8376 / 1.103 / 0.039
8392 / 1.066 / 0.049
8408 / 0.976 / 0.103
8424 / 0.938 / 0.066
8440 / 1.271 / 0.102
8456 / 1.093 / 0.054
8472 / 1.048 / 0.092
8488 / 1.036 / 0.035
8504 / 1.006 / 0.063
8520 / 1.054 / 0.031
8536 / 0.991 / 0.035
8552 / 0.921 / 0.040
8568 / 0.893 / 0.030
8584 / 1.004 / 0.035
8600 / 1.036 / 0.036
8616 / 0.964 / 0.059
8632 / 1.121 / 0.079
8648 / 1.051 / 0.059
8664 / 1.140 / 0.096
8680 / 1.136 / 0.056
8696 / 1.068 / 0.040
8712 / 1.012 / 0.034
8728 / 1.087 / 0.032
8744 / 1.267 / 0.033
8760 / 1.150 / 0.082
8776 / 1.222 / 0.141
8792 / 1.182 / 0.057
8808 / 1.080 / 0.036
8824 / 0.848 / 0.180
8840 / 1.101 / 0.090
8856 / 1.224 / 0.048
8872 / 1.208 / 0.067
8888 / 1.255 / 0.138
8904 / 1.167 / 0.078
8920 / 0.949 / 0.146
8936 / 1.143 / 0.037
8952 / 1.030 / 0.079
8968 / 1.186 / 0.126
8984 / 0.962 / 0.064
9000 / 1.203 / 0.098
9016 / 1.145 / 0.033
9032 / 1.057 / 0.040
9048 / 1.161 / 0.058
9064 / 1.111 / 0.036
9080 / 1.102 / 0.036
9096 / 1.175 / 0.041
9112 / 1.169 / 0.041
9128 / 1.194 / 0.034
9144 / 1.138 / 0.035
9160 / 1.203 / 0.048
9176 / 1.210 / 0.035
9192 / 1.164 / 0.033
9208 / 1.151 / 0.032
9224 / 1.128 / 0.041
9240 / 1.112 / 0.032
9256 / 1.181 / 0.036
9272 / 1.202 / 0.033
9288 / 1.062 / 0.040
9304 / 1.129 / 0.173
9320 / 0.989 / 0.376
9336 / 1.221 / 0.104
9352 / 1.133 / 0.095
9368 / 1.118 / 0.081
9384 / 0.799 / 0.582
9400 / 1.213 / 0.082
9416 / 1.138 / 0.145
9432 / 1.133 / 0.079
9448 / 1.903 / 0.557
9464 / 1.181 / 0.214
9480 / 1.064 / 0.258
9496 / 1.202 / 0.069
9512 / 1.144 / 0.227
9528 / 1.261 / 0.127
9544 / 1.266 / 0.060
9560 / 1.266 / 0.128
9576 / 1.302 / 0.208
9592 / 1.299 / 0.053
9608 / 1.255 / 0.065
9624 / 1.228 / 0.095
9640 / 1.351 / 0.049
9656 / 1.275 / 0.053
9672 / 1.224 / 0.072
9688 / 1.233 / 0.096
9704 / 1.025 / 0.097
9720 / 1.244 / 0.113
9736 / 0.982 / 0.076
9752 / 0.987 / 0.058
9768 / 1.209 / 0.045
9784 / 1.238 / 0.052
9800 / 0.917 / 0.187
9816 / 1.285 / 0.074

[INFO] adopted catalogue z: 0.65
